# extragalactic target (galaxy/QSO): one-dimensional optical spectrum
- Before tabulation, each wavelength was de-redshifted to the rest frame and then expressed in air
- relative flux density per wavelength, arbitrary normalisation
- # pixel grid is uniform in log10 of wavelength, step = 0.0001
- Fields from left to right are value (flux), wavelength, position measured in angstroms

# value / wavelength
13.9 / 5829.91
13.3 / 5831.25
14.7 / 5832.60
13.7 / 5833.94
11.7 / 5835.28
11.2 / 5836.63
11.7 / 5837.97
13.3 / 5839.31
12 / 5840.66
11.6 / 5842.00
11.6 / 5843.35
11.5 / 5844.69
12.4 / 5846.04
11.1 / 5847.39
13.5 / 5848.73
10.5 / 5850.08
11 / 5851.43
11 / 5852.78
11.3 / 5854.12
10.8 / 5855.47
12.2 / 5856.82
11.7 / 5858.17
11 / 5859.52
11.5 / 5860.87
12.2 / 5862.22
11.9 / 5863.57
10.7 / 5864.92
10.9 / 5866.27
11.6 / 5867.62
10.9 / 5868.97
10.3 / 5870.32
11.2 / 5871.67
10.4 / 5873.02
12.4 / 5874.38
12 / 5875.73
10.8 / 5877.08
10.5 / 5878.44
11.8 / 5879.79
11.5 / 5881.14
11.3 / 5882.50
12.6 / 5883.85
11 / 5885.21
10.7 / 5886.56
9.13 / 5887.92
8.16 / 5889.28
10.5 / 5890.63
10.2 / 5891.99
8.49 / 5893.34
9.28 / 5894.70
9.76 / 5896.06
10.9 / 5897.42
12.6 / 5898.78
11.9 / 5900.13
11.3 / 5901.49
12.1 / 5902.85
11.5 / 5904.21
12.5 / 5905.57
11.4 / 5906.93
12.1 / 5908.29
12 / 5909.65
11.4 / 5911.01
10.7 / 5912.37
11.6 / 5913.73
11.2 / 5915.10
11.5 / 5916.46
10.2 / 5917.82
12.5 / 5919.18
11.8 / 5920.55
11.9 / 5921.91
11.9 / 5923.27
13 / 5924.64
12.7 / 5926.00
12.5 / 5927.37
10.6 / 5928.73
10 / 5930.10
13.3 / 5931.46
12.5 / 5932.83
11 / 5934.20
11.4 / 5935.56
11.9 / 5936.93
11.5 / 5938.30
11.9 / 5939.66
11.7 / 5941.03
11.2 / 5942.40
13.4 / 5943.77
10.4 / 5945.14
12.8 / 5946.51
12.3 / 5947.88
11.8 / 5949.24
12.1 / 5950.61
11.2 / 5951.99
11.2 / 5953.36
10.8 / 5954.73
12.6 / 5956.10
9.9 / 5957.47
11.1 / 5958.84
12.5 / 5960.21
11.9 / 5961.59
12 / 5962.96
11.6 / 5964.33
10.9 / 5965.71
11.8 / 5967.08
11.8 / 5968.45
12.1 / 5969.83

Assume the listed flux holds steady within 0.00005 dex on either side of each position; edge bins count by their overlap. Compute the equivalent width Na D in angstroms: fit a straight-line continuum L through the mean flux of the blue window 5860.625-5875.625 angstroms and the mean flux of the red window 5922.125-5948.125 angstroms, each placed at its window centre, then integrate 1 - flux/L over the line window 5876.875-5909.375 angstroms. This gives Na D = 1.7 angstroms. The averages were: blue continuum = 11.3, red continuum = 11.9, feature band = 10.9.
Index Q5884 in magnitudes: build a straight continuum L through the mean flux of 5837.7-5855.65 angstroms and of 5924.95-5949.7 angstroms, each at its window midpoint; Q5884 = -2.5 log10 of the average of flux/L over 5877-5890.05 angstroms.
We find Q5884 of 0.10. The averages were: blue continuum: 11.7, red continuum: 11.8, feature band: 10.7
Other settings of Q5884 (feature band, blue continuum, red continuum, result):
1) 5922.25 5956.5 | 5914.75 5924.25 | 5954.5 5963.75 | -0.020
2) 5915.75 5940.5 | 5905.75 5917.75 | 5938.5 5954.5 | -0.016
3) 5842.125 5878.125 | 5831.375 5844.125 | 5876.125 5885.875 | 0.045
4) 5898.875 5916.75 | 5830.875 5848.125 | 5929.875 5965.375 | 0.023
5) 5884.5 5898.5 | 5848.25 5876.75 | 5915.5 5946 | 0.167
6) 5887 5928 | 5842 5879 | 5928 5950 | 0.036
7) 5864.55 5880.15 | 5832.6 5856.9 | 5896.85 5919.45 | 0.059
